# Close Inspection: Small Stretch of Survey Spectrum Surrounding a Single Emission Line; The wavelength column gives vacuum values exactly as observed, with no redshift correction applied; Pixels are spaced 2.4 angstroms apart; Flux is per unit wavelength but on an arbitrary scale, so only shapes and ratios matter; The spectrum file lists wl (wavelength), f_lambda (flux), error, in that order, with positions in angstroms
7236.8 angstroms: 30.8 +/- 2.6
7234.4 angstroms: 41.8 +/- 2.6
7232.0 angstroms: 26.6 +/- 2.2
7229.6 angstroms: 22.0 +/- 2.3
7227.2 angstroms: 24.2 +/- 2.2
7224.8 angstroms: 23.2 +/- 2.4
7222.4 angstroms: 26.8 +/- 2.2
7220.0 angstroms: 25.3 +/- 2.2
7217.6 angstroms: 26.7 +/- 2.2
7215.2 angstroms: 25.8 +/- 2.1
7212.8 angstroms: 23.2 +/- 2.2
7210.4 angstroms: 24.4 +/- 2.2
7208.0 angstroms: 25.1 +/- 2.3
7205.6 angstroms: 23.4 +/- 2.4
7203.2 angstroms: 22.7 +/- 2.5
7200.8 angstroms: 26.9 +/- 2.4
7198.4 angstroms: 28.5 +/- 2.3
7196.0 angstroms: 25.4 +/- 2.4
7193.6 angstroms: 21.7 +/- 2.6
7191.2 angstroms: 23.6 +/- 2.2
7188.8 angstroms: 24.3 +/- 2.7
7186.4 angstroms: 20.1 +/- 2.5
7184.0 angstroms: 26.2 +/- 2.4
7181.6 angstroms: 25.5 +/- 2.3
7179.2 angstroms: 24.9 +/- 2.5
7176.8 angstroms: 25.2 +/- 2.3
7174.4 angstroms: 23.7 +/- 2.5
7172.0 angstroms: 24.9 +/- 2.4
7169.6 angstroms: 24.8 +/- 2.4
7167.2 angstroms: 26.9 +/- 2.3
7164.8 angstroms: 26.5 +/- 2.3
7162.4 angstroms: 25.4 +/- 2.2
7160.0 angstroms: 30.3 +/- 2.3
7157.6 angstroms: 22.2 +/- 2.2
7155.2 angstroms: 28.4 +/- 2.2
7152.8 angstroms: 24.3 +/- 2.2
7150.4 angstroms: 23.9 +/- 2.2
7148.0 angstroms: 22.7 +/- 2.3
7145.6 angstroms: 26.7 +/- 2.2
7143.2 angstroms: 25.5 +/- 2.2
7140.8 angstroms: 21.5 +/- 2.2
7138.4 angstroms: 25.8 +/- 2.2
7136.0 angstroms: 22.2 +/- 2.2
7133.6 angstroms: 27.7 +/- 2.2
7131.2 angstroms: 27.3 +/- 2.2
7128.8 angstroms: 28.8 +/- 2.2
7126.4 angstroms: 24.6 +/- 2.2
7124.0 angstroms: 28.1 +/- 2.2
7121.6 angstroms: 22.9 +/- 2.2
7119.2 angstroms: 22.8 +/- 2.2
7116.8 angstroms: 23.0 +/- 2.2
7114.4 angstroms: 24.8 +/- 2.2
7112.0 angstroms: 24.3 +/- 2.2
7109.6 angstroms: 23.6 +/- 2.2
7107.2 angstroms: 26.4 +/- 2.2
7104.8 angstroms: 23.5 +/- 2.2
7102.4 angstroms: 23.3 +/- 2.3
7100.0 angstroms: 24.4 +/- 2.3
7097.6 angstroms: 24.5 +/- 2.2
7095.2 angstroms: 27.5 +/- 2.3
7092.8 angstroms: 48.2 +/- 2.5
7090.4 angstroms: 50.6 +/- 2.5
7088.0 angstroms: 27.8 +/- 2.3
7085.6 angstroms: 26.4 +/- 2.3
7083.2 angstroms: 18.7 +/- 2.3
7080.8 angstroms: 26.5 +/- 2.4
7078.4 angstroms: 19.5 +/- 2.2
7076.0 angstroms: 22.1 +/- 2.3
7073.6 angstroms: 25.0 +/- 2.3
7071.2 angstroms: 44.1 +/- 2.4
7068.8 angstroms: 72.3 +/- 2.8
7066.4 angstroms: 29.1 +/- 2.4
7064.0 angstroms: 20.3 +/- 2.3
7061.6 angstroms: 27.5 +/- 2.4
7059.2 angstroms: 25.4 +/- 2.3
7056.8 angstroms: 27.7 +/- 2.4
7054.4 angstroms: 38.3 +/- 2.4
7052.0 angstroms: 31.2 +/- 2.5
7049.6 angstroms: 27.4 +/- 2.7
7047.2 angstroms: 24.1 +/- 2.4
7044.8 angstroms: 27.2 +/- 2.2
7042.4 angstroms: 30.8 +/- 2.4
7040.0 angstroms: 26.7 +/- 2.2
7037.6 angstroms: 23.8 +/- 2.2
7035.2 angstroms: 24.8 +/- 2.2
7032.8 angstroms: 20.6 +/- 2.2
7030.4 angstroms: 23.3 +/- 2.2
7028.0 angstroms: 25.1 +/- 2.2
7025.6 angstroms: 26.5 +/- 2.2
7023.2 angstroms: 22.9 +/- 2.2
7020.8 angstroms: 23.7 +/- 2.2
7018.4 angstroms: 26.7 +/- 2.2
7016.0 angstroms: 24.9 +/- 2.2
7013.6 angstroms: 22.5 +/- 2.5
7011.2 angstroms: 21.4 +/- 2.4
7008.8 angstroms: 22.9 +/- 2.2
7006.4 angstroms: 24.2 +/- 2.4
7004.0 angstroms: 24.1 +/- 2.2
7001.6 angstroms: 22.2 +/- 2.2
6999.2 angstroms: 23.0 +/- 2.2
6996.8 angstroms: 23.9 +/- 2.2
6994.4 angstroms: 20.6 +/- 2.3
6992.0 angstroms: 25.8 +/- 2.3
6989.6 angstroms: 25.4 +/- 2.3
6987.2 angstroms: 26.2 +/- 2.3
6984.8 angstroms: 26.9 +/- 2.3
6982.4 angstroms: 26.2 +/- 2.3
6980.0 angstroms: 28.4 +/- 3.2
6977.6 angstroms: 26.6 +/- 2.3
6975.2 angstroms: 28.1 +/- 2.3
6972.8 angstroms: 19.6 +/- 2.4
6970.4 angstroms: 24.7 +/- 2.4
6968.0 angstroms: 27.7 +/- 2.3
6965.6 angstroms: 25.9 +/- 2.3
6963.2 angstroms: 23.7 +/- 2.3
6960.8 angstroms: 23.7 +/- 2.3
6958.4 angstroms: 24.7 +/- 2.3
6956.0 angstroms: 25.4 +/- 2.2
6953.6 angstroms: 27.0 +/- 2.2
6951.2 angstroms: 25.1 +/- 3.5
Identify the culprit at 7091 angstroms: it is [N II] 6583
